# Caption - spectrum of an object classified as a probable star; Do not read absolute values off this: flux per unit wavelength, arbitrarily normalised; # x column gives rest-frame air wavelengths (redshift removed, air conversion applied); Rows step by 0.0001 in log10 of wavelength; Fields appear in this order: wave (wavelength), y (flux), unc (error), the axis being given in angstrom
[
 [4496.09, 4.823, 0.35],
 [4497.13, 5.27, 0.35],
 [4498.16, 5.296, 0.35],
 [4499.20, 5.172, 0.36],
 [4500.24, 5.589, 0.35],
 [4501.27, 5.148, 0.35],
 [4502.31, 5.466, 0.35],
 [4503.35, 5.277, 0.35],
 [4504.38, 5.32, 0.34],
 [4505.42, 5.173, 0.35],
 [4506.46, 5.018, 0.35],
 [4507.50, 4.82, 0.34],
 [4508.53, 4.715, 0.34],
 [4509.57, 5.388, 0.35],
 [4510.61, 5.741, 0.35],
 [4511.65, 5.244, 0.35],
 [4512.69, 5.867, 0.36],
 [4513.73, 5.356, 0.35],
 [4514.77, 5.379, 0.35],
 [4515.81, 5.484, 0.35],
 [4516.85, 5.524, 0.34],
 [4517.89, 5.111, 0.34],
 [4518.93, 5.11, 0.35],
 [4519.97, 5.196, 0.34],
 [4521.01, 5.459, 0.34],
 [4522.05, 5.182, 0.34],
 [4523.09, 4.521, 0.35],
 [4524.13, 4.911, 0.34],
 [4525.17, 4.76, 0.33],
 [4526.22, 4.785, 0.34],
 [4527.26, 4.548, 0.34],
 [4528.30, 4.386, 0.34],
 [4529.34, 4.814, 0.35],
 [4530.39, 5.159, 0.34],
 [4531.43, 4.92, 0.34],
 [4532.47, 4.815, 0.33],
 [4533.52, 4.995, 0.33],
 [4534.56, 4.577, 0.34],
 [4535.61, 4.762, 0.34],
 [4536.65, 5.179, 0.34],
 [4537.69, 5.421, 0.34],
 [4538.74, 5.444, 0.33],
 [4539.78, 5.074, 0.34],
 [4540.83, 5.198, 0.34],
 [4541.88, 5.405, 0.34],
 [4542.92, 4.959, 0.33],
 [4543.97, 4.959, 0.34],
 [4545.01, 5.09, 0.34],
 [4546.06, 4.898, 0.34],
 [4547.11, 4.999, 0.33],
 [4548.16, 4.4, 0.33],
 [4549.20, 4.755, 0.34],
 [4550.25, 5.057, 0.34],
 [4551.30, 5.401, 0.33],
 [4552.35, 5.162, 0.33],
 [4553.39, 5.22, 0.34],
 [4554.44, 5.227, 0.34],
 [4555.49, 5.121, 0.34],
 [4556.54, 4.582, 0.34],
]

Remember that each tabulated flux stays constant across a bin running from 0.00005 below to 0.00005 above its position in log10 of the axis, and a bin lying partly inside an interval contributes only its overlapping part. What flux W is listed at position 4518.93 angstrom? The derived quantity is 5.11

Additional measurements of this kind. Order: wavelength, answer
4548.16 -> 4.4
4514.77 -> 5.379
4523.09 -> 4.521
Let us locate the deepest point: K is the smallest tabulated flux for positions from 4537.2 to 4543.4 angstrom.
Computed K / 4.959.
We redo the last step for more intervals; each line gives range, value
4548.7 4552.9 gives 4.755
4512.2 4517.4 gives 5.356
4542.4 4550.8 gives 4.4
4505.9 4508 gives 4.82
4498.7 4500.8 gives 5.172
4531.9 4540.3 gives 4.577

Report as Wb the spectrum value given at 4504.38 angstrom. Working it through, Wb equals 5.32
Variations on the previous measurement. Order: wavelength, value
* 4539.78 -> 5.074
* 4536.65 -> 5.179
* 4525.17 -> 4.76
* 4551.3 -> 5.401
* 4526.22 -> 4.785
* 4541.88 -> 5.405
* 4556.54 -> 4.582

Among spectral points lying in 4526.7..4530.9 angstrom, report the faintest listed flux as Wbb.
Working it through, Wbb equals 4.386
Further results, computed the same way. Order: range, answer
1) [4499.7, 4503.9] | 5.148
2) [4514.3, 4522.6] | 5.11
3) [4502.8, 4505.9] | 5.173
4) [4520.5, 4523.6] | 4.521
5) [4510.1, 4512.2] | 5.244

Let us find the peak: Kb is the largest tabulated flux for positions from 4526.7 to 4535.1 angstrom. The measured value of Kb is 5.159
